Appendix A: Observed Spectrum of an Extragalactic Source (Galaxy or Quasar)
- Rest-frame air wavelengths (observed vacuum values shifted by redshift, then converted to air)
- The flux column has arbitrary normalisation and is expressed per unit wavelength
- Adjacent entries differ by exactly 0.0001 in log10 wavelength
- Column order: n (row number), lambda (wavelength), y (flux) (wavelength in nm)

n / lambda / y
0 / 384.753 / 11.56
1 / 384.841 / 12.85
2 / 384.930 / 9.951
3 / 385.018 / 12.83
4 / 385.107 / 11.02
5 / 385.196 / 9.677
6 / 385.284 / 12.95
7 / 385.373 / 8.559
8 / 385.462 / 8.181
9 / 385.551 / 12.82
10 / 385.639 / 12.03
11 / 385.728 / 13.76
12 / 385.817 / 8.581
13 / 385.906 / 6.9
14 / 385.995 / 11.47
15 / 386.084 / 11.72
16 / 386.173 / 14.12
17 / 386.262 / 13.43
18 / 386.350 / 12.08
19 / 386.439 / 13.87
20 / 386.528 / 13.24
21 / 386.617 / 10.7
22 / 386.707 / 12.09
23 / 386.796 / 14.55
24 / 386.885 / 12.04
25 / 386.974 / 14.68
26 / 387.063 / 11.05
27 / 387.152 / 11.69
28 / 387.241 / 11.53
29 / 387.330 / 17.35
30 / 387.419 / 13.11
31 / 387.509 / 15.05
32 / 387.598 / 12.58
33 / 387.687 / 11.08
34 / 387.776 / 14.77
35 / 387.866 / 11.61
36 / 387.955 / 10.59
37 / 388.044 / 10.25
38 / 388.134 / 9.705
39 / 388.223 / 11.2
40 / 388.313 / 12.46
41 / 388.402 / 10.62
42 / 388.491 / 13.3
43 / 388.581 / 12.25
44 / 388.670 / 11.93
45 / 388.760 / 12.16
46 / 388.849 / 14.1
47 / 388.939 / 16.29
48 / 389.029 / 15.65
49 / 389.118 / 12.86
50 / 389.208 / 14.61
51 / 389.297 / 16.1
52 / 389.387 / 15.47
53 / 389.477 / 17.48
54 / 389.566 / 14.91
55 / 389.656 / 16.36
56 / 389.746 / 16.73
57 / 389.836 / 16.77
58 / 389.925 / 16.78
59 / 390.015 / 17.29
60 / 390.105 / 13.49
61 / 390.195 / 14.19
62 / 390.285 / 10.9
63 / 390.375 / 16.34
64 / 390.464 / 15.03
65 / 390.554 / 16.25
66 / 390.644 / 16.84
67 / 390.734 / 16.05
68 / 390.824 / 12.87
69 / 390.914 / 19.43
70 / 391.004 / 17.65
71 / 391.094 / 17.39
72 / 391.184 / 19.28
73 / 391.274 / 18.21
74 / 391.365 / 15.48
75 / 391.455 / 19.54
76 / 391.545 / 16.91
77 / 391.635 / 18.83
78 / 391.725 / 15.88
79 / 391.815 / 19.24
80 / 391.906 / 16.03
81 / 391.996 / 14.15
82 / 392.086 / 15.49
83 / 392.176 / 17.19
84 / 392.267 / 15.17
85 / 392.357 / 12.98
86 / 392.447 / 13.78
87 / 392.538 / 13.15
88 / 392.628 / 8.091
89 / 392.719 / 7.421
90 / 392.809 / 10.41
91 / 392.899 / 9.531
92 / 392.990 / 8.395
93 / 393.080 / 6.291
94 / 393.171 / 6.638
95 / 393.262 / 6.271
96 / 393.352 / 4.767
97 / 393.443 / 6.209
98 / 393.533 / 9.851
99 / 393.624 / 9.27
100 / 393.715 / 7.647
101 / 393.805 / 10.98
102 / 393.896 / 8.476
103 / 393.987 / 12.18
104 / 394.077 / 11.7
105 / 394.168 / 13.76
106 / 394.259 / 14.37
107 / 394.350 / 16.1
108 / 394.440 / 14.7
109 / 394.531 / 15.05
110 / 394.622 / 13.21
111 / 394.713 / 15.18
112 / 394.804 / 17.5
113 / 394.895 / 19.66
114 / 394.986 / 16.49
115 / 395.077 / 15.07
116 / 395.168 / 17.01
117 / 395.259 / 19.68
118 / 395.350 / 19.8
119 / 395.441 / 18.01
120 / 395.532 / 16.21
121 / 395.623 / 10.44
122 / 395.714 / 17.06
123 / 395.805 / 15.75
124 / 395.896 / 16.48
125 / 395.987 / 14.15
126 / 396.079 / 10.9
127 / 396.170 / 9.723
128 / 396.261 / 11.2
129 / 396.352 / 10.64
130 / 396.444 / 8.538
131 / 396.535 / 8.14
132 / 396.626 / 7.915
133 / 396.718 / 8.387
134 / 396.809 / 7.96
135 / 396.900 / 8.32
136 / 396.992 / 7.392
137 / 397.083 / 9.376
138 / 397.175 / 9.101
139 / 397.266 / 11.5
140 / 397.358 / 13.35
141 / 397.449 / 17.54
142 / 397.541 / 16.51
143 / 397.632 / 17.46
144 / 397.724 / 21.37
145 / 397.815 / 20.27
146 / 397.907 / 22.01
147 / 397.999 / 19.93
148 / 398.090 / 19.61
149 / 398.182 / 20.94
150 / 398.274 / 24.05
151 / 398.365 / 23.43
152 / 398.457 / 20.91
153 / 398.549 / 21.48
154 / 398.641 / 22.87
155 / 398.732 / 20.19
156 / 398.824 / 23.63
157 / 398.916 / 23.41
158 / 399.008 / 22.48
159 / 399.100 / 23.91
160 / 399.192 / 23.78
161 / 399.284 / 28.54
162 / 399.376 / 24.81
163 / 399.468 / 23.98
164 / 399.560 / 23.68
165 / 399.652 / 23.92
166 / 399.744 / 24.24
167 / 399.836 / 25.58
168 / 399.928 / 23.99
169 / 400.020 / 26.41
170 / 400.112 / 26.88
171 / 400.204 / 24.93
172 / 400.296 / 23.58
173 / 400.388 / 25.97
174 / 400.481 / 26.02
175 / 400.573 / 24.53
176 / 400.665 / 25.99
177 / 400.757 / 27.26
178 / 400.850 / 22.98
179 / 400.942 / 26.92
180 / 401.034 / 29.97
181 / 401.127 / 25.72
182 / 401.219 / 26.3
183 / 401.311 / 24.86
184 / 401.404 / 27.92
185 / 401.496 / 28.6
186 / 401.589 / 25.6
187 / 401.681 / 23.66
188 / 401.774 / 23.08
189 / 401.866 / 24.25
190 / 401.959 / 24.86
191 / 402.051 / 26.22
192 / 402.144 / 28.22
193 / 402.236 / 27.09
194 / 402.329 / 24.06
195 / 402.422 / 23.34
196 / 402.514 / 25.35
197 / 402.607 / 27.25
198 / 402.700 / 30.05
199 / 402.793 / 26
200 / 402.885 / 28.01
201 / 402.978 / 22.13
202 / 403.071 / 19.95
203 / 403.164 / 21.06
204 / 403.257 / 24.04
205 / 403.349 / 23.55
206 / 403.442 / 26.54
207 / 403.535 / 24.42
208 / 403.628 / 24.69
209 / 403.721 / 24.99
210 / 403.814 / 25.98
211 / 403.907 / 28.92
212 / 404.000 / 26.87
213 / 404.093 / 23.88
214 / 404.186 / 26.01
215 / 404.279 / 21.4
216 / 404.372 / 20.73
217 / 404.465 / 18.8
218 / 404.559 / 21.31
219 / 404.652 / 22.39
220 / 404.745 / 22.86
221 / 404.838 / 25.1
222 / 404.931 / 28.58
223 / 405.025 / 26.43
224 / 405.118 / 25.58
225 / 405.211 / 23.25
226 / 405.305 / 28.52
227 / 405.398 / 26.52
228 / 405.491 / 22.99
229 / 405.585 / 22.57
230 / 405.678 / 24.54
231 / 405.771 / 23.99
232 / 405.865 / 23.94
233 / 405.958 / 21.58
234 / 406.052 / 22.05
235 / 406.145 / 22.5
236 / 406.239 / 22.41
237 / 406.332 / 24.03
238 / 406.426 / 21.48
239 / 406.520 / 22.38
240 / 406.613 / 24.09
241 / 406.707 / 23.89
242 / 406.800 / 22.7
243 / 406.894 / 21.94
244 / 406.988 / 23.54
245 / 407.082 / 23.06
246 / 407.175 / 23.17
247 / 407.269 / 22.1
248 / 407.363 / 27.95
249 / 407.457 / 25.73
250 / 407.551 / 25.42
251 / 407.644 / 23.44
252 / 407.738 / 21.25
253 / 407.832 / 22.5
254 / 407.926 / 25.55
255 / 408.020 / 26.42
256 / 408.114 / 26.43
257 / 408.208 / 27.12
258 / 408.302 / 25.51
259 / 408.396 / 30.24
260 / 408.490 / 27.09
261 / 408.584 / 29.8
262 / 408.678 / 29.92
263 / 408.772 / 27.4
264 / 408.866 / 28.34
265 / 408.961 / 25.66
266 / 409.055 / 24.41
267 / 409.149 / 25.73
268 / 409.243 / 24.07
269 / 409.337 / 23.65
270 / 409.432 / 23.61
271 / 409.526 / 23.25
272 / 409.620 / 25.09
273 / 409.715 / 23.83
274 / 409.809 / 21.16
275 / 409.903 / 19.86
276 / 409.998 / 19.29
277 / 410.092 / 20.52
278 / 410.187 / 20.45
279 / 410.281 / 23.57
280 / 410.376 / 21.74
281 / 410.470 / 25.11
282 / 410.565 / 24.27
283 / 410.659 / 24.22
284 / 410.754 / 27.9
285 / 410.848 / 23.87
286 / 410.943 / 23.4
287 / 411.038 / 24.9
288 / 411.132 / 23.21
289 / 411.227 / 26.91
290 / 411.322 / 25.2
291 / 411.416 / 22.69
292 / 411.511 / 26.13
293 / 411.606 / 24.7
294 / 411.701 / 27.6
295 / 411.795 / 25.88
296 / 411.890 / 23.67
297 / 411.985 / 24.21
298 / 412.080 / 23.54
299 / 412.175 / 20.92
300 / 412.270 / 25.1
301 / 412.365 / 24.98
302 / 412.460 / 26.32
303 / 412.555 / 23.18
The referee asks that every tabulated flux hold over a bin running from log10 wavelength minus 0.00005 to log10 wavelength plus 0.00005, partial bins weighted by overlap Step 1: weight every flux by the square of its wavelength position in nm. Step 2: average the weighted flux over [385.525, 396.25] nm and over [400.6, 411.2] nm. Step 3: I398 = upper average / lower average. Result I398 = 1.95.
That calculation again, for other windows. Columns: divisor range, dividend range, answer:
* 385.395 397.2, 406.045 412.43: 2.02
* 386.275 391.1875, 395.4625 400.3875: 1.36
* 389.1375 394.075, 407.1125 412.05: 1.97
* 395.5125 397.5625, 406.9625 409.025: 2.38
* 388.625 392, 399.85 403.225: 1.69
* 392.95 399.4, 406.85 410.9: 1.74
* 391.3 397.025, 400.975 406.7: 2.03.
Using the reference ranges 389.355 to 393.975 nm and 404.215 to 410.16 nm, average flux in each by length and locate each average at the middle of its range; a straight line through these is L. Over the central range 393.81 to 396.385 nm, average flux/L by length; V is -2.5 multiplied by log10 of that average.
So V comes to 0.10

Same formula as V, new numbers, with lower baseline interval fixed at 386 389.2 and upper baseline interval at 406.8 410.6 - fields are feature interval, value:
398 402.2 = -0.24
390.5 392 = -0.16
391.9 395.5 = 0.27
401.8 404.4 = -0.17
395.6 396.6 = 0.40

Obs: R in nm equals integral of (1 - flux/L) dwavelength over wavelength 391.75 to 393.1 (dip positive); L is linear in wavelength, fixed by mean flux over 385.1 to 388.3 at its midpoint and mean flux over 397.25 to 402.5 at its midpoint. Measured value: 0.34 nm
